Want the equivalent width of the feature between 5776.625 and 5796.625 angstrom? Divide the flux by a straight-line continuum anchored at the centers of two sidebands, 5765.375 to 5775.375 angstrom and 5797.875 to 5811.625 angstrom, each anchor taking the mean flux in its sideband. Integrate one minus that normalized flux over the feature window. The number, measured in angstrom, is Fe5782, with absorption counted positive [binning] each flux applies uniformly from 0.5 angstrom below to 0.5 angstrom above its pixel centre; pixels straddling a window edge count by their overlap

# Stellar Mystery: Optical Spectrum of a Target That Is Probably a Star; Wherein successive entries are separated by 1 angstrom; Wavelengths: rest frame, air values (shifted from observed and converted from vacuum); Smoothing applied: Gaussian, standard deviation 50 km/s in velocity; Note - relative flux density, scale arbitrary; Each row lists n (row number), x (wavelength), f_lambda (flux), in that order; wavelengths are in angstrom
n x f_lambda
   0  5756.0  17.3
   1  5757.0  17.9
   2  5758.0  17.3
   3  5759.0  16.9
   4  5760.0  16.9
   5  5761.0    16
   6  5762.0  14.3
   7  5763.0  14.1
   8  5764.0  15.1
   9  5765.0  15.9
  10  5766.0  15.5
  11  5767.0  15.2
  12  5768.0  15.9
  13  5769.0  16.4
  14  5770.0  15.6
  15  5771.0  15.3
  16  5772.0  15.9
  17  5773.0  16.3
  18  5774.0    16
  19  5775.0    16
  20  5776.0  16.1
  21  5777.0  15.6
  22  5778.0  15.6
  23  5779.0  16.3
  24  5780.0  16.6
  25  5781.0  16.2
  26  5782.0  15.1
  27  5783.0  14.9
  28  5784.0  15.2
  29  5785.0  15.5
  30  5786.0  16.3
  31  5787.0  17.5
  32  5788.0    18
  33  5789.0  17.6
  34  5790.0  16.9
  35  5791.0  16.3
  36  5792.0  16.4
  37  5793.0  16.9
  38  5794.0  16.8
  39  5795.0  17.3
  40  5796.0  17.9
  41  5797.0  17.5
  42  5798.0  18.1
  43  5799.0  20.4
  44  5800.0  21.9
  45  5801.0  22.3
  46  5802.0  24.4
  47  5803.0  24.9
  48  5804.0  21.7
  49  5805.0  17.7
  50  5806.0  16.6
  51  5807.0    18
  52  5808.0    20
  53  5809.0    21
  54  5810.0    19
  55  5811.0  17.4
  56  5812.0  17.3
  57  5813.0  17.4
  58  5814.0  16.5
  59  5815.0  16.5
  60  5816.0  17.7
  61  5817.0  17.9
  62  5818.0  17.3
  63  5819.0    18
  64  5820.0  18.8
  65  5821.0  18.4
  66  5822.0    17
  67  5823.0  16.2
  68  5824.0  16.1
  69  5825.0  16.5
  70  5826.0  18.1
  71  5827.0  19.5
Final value 1.6 angstrom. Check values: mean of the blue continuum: 15.8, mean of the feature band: 16.5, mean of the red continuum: 20.3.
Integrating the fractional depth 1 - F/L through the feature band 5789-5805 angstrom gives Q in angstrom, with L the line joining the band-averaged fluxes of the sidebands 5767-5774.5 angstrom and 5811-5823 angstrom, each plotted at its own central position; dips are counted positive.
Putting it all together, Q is -2.3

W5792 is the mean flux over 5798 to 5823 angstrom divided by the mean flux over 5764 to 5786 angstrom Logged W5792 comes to 1.21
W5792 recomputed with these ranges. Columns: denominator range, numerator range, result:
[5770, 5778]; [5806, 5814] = 1.16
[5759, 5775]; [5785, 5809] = 1.20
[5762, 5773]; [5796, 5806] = 1.33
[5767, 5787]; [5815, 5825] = 1.10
